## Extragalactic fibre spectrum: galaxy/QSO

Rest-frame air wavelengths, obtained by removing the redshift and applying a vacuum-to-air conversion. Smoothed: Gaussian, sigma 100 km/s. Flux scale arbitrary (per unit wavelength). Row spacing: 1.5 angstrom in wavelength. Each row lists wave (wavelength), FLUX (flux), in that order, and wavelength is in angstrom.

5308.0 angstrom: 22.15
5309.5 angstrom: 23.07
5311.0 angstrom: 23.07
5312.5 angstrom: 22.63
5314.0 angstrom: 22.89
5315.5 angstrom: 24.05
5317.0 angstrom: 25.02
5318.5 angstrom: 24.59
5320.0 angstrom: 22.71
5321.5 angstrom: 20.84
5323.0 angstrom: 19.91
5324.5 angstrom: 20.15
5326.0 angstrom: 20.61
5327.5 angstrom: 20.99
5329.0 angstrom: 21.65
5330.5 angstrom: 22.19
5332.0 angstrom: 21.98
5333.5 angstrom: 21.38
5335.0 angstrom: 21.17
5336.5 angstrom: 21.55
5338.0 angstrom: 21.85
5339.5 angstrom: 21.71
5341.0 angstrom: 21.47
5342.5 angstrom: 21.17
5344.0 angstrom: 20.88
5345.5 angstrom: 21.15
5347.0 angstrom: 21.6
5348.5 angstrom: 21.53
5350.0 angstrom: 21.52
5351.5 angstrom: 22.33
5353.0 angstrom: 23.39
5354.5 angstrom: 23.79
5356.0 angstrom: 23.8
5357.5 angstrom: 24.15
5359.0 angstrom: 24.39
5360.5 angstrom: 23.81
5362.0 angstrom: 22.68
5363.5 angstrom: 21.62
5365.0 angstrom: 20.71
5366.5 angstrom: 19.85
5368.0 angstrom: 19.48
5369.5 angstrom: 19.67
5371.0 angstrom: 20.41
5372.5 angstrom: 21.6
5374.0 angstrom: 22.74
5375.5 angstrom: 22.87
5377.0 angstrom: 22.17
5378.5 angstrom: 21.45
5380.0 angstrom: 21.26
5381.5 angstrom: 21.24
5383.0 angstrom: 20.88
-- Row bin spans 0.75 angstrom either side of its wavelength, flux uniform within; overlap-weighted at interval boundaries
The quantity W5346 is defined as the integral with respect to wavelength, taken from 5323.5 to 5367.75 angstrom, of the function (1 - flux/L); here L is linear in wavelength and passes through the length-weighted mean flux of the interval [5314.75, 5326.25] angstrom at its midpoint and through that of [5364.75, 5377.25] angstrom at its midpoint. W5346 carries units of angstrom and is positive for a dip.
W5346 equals -0.4 angstrom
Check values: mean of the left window 22.3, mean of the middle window 21.9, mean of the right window 21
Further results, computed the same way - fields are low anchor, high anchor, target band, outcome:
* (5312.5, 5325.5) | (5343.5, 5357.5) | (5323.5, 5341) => 0.8 angstrom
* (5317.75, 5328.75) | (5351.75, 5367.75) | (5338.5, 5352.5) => 0.4 angstrom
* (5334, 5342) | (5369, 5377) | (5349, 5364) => -1.1 angstrom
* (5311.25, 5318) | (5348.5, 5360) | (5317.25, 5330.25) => 1.1 angstrom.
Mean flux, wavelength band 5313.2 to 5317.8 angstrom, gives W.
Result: 24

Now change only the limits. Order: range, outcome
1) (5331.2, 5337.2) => 21.5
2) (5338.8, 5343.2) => 21.5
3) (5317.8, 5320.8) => 23.6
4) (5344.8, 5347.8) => 21.4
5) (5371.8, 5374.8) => 22.2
